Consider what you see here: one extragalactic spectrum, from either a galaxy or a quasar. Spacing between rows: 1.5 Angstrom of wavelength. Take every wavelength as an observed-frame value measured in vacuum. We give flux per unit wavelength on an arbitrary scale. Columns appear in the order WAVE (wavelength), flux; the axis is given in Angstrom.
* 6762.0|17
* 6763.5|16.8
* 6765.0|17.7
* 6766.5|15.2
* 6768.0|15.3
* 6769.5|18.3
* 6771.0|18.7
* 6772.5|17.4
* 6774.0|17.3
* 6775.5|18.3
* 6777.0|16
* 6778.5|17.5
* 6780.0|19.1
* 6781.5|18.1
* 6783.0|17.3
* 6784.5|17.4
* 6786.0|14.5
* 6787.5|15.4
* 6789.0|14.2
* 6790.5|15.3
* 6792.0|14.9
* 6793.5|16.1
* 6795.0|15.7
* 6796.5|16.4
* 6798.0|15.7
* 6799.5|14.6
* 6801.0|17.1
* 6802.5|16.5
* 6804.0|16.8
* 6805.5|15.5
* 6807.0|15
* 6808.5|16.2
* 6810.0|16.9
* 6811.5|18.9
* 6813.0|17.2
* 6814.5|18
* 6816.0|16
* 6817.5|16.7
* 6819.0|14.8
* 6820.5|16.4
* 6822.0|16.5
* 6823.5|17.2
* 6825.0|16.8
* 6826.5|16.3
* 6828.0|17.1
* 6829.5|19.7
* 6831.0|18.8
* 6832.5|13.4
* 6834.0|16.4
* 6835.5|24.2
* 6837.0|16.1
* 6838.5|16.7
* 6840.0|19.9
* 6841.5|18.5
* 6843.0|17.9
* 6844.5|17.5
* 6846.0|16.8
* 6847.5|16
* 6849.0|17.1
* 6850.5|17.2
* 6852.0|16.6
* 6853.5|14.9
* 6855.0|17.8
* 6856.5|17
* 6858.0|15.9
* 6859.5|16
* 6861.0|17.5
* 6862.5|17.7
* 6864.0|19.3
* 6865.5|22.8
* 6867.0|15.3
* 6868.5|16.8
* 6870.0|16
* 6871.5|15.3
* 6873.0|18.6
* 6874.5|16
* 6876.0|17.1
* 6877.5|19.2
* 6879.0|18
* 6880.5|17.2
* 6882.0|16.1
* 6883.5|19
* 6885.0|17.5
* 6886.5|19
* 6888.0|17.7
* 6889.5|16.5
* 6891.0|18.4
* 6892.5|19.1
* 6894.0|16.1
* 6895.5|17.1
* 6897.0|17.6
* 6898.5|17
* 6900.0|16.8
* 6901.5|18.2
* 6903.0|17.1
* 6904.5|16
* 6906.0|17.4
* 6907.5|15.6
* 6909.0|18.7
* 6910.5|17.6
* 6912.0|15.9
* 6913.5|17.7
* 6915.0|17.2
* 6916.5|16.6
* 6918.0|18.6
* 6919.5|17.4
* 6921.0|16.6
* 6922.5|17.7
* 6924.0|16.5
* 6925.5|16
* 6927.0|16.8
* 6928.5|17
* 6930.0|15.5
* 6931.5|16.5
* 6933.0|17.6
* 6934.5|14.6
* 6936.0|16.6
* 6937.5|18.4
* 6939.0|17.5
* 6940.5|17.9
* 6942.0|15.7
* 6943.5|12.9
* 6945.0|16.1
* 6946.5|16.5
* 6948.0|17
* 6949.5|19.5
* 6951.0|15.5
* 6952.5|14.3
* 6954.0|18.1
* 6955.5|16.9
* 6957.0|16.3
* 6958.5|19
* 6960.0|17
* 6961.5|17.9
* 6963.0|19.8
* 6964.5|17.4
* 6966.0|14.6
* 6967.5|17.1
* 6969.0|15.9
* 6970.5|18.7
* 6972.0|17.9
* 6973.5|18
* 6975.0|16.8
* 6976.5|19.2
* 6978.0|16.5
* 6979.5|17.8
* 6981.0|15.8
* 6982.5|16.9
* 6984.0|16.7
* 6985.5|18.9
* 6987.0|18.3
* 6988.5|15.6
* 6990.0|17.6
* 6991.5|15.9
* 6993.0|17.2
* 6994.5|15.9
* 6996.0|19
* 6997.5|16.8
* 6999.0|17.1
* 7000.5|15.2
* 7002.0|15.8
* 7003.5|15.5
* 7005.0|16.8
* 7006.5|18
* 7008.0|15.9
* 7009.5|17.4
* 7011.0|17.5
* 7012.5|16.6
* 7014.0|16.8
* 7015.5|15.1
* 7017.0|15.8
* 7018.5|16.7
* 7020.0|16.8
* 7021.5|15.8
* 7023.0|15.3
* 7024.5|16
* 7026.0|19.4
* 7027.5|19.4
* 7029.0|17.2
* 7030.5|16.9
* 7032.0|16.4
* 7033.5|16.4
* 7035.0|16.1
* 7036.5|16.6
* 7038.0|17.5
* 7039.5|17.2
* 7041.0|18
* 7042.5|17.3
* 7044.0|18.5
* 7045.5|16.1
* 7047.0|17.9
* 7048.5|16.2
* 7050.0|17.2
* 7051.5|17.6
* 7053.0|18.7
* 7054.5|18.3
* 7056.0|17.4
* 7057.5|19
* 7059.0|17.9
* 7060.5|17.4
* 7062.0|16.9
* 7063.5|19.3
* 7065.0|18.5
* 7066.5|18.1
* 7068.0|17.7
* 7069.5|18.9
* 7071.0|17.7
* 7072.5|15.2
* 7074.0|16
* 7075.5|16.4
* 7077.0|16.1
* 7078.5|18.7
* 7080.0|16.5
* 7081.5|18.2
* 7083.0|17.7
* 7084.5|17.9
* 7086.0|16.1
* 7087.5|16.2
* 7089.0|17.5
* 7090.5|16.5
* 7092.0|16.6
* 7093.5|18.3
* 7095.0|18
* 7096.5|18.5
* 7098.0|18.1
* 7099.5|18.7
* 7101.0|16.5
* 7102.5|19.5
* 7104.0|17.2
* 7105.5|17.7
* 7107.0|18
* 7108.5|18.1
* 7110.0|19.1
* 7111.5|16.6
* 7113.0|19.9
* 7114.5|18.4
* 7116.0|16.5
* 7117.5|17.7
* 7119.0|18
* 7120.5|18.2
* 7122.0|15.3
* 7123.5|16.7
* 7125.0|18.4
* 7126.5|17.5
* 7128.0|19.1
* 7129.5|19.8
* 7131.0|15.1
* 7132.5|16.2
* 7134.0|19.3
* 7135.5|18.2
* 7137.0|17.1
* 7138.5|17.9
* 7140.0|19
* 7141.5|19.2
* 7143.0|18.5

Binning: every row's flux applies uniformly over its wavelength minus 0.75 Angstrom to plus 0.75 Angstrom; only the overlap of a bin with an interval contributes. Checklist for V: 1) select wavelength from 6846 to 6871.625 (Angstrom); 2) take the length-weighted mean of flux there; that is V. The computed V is 17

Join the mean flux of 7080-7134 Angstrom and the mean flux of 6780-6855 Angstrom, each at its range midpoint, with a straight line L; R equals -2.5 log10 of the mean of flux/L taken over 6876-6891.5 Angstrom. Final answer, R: -0.05 mag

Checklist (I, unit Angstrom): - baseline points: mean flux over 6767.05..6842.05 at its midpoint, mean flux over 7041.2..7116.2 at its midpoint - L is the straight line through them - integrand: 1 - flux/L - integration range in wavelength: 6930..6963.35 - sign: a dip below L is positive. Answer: 0.8 Angstrom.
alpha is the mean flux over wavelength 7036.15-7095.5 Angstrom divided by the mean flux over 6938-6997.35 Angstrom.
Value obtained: 1.02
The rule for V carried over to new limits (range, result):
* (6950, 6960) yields 16.8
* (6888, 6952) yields 16.9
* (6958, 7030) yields 17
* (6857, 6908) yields 17.4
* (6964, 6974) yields 17.1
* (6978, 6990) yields 17.1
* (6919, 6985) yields 16.9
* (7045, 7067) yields 17.8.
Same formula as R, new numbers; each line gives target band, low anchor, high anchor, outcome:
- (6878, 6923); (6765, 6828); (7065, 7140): -0.03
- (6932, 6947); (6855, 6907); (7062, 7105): 0.07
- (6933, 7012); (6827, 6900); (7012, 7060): 0.02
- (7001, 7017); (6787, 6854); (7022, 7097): 0.05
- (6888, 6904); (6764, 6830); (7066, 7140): -0.03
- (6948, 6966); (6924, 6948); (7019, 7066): -0.04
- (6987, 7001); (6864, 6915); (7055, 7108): 0.04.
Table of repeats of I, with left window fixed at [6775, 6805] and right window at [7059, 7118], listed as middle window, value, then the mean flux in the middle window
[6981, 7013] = 0.66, 16.9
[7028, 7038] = 0.37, 16.7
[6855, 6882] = -1.15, 17.4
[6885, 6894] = -0.63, 17.9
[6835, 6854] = -1.19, 17.6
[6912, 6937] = 0.16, 16.8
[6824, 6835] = -0.40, 17.1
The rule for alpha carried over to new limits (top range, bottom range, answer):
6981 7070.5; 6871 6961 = 1.01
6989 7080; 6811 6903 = 0.99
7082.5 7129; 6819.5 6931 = 1.02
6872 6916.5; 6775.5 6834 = 1.05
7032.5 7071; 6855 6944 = 1.03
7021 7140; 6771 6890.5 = 1.03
